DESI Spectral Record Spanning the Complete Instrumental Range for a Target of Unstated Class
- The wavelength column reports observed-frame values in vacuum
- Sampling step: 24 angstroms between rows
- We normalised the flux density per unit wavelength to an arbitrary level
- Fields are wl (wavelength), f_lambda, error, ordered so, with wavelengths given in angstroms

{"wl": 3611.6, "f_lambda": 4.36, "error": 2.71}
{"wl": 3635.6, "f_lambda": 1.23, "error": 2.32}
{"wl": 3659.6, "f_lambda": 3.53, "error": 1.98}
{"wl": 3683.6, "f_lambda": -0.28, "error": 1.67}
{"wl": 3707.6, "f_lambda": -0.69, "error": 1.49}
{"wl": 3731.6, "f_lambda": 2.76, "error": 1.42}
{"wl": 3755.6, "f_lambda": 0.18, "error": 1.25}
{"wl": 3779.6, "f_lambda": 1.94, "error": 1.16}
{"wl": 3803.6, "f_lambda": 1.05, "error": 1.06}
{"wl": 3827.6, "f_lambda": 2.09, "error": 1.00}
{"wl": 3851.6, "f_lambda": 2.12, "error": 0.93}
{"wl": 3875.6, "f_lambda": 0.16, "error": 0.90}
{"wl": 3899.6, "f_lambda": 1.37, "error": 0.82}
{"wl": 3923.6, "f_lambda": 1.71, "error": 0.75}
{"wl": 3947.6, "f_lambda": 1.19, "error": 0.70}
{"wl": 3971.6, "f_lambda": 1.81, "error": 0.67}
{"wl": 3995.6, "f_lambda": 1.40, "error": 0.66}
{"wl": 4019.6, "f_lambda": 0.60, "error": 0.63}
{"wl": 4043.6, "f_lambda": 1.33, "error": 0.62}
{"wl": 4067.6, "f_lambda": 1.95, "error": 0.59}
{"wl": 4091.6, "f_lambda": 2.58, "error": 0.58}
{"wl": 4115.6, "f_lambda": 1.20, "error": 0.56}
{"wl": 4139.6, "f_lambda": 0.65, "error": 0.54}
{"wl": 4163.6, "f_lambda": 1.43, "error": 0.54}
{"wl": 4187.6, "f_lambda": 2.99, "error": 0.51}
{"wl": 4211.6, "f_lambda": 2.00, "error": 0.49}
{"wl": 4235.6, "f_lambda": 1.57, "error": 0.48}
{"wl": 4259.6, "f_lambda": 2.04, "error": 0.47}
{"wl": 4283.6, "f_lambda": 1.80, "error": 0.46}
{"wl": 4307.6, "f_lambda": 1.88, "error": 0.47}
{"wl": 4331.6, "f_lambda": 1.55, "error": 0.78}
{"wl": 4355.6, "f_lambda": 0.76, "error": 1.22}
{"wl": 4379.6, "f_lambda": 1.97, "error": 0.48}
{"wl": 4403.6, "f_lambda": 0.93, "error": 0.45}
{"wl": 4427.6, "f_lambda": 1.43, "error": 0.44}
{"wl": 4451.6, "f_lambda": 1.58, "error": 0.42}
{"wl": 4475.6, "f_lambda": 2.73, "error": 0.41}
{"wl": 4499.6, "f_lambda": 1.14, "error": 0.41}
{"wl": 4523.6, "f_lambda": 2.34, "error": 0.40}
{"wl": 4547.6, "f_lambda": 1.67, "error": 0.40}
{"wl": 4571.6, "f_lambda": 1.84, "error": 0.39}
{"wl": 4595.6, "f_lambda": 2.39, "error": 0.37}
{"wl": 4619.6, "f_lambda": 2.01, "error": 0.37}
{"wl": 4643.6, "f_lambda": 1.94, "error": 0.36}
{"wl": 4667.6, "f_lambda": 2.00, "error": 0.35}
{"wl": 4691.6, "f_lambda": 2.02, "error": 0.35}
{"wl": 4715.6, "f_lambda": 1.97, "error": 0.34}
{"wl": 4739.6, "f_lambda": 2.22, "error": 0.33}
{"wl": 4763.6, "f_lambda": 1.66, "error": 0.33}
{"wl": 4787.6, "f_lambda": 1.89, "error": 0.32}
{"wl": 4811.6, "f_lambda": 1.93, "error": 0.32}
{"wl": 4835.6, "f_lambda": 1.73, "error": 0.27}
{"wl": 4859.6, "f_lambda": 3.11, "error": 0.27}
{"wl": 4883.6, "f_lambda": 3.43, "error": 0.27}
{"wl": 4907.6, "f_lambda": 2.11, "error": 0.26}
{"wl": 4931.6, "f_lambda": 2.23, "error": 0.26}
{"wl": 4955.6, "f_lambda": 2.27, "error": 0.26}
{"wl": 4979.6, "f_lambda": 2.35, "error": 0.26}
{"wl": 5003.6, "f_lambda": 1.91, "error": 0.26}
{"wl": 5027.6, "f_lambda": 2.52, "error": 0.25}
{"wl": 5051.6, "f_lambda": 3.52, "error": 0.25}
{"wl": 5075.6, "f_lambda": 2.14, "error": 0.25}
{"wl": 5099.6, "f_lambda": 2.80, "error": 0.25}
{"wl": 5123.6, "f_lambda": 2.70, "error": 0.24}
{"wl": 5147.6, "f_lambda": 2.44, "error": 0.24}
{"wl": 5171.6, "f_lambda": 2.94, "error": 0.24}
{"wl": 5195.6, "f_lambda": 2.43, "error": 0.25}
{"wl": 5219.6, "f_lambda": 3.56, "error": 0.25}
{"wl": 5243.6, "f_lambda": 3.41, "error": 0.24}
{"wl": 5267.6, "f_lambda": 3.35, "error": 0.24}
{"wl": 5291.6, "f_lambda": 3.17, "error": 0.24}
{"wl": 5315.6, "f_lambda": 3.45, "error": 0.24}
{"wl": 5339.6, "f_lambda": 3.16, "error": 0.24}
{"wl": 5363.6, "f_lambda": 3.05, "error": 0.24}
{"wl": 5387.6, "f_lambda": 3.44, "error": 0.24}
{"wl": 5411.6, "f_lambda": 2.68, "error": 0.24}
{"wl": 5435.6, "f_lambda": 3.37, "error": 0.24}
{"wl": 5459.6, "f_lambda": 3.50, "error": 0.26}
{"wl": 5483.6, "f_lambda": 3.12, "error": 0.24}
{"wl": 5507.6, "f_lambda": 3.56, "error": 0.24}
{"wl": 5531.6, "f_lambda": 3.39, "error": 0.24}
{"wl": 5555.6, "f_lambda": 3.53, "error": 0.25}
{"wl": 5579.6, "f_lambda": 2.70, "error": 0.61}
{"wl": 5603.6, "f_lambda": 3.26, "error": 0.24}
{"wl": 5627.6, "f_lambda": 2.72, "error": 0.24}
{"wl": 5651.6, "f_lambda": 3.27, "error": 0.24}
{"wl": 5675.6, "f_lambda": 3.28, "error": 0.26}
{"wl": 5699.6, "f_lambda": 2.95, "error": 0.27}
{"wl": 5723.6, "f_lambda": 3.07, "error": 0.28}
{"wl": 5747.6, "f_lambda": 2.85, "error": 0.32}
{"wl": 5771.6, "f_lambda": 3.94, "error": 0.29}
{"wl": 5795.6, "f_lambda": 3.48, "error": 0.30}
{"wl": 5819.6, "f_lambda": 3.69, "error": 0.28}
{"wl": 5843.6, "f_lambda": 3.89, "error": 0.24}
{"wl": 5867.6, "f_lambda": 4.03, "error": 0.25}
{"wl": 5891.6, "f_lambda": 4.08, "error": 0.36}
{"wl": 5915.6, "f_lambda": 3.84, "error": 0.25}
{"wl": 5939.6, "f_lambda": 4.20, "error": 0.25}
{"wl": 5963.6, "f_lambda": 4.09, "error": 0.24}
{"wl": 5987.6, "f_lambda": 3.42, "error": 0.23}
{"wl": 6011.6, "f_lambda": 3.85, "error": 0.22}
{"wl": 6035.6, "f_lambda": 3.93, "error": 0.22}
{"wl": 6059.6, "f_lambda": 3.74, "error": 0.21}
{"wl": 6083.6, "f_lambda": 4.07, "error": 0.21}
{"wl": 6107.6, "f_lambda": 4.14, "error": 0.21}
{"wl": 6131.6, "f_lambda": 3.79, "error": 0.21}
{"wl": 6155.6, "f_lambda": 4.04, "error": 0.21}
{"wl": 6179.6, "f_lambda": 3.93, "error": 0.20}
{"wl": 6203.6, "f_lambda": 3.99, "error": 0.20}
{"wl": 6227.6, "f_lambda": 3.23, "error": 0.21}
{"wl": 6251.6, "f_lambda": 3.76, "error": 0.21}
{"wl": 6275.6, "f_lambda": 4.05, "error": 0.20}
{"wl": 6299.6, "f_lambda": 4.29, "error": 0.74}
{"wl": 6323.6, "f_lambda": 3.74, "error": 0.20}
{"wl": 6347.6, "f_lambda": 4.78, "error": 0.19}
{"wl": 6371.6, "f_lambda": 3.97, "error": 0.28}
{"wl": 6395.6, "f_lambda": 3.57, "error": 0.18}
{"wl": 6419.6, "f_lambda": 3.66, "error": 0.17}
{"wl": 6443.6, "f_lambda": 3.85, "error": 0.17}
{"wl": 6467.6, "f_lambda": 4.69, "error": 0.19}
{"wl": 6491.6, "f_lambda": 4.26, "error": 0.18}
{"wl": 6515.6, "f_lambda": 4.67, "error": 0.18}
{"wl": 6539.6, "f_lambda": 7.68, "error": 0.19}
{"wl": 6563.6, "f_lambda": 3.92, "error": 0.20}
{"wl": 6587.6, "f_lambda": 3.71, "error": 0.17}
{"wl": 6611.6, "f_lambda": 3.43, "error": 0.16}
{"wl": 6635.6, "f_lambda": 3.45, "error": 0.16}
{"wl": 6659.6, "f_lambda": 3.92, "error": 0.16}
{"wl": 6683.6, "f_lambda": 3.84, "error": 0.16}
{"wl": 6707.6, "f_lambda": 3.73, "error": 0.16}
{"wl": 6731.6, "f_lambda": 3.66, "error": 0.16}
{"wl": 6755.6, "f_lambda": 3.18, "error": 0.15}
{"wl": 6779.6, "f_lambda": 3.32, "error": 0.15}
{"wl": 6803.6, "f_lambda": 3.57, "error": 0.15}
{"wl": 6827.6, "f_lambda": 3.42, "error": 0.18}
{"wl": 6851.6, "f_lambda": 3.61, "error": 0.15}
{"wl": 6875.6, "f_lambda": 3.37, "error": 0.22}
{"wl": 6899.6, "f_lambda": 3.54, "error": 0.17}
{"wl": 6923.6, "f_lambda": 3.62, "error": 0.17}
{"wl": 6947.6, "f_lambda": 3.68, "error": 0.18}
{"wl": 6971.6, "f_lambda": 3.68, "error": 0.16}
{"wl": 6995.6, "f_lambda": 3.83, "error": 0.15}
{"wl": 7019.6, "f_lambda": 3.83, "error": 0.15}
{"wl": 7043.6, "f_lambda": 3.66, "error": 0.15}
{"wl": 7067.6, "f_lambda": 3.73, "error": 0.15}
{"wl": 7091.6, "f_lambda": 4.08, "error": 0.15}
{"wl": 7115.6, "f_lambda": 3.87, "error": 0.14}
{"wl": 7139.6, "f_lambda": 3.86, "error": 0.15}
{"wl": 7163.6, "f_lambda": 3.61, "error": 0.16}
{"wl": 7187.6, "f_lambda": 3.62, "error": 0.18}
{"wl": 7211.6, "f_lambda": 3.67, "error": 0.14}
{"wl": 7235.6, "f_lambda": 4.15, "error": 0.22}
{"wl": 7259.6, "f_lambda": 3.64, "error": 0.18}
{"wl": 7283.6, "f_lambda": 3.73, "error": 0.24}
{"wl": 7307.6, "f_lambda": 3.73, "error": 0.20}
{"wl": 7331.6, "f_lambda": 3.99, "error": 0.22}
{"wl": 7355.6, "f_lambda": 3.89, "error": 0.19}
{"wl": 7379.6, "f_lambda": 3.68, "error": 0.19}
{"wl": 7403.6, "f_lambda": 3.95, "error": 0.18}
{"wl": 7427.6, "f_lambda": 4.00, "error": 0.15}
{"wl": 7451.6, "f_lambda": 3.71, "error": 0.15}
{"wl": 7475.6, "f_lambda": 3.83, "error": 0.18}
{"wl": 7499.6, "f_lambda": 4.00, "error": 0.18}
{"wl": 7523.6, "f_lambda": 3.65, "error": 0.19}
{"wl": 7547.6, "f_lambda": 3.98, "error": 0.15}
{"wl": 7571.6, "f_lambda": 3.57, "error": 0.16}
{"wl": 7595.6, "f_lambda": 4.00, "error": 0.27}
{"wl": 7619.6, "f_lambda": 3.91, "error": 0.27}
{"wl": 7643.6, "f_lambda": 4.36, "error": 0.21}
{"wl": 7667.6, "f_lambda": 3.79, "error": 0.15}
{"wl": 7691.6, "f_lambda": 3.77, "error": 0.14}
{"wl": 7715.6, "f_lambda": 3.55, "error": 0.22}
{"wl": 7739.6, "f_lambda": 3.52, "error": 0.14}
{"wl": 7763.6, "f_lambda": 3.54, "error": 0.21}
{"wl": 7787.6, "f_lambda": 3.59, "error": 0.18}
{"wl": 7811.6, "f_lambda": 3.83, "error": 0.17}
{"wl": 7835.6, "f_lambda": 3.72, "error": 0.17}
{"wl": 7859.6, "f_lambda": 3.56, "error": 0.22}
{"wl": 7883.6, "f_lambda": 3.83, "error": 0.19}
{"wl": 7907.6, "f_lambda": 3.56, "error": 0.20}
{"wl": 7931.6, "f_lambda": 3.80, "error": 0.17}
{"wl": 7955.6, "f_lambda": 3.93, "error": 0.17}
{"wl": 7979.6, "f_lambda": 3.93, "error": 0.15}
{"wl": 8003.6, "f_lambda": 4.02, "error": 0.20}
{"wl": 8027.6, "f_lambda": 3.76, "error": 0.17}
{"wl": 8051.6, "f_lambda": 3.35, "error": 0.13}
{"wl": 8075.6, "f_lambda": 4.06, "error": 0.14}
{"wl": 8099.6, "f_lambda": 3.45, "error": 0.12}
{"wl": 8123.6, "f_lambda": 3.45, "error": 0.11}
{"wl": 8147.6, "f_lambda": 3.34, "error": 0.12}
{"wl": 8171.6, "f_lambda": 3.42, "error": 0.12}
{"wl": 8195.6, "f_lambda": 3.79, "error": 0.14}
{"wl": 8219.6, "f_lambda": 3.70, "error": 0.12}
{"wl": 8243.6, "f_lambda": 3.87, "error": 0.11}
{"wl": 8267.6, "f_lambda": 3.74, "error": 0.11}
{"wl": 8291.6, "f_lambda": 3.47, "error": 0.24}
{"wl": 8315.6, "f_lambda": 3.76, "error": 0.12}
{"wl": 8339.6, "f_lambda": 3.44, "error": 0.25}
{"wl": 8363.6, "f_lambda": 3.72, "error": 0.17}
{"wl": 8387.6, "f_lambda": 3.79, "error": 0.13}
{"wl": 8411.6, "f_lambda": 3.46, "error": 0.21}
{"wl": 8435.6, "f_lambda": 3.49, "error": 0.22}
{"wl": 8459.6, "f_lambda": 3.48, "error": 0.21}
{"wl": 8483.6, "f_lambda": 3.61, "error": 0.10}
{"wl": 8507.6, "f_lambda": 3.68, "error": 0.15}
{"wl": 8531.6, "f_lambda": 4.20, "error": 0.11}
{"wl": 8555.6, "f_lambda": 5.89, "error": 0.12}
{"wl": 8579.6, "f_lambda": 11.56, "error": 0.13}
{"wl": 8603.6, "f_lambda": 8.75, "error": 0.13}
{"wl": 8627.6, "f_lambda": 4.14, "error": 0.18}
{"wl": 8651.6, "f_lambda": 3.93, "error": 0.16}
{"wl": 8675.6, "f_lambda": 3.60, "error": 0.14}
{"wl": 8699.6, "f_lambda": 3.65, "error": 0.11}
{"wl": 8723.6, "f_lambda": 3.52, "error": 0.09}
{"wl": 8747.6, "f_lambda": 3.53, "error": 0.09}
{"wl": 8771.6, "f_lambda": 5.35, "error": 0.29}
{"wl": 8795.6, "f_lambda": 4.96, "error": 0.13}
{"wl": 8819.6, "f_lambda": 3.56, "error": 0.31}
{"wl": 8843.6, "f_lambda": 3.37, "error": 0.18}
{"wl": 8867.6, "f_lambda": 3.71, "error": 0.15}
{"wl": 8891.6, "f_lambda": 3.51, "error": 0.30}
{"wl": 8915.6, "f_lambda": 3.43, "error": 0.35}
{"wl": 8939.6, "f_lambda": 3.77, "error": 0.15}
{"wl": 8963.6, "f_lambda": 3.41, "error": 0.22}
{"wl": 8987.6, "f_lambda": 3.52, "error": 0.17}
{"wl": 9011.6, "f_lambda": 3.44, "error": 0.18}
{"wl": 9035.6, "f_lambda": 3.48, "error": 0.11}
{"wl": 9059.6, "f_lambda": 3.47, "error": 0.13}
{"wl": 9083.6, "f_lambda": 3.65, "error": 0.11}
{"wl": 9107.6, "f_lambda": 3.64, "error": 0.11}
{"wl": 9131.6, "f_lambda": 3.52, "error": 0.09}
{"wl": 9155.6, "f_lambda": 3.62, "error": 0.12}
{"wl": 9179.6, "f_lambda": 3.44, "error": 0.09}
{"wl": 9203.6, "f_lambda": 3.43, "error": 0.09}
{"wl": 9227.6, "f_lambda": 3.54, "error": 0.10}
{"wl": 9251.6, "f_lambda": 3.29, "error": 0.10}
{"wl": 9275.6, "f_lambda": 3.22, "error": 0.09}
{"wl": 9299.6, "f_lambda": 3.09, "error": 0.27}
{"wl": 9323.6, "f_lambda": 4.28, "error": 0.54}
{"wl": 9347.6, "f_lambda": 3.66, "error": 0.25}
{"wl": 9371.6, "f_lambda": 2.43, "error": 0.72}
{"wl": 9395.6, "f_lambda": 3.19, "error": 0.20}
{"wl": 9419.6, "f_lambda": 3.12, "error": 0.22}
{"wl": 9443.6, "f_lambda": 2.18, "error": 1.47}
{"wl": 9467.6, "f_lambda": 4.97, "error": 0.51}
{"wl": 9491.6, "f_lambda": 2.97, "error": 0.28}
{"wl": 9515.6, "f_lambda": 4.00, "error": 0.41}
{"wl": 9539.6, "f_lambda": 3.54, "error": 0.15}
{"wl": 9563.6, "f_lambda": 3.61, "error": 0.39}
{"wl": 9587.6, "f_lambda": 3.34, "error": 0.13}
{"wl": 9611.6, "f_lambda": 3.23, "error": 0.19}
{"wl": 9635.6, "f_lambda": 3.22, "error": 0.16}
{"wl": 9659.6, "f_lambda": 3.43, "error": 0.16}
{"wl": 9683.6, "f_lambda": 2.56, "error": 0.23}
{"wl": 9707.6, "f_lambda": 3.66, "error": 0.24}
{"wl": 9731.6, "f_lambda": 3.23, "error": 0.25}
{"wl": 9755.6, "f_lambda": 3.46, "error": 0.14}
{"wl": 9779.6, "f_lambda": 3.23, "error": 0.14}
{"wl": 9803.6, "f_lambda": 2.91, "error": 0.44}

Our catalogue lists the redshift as 0.307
